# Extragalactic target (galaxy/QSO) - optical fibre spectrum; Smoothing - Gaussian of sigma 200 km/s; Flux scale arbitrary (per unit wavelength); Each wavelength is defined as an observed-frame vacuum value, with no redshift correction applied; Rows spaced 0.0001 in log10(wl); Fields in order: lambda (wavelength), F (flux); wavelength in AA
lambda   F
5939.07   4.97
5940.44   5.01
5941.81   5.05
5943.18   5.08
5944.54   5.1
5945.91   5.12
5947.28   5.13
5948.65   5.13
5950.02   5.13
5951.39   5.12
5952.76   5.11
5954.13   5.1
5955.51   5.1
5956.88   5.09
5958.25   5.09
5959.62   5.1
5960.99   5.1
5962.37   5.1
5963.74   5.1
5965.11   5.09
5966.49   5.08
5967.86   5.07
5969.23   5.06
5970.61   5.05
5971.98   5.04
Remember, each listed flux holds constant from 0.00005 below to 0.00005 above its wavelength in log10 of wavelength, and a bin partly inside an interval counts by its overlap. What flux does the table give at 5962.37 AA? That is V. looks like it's 5.1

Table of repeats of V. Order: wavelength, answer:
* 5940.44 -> 5.01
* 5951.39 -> 5.12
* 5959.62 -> 5.1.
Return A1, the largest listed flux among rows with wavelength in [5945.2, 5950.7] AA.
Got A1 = 5.13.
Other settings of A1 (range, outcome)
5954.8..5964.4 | 5.1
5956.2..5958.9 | 5.09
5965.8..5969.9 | 5.08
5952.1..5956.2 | 5.11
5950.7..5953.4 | 5.12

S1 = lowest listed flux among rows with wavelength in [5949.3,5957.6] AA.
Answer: 5.09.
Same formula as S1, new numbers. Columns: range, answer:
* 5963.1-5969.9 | 5.06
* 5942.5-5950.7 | 5.08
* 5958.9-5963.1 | 5.1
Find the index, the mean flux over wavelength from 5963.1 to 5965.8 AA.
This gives 5.1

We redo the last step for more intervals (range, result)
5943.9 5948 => 5.11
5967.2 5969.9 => 5.07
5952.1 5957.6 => 5.1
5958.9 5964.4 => 5.1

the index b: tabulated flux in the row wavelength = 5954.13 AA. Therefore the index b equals 5.1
